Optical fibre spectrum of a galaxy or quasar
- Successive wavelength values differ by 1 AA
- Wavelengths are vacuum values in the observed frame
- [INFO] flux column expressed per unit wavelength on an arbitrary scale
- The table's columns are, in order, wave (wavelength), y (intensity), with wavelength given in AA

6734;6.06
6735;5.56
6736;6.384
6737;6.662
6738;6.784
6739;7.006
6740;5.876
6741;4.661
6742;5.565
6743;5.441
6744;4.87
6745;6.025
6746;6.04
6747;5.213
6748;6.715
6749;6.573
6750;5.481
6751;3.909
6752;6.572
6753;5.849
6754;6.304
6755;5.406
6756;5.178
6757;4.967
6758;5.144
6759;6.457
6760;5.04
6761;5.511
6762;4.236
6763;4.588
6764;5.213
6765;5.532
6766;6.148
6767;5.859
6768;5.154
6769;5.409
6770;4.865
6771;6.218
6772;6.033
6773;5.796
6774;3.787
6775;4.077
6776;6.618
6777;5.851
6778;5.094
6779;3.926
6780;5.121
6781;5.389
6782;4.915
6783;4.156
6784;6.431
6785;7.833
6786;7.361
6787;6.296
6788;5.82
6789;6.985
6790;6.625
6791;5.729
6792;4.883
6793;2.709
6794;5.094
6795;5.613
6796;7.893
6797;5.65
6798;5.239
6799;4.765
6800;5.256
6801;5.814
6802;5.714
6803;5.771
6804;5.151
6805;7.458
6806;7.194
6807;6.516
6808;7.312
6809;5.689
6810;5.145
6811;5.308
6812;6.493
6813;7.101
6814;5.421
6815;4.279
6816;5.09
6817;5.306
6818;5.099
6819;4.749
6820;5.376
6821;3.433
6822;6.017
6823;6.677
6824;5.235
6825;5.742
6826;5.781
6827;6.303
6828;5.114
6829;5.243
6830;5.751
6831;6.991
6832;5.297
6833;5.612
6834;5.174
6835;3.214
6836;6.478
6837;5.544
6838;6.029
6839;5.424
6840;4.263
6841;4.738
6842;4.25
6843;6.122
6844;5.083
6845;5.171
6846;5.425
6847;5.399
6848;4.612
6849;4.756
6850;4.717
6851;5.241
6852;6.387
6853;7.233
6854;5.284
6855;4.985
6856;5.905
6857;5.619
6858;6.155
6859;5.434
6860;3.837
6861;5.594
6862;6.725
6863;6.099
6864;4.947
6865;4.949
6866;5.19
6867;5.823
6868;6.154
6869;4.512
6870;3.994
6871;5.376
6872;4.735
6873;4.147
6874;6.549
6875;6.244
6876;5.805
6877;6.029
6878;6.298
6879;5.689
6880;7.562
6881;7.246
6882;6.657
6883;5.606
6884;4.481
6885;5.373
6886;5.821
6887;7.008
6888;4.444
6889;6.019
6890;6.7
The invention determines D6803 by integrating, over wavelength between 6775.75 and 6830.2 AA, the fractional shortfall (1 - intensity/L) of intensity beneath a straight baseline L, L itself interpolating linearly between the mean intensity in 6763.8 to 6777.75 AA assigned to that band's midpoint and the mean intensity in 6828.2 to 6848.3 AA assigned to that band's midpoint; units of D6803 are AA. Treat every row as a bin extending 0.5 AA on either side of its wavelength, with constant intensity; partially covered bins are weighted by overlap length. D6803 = -3.0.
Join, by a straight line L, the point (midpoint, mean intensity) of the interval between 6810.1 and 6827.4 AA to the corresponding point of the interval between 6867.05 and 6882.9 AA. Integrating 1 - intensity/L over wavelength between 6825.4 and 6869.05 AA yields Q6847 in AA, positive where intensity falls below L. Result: 1.6 AA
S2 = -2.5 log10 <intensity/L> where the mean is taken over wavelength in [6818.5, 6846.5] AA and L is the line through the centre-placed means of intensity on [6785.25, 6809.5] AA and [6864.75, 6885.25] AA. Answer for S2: 0.09 mag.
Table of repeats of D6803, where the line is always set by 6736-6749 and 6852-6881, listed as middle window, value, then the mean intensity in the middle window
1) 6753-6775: 2.0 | 5.35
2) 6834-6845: 1.1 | 5.12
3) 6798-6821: 0.5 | 5.67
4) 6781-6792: -0.5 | 6.12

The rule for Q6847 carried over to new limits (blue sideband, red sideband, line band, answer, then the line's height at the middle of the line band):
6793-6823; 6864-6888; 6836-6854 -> 1.0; 5.66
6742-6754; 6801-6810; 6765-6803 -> 3.0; 6.05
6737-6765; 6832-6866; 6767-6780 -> 0.7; 5.54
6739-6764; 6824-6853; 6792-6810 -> -1.1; 5.44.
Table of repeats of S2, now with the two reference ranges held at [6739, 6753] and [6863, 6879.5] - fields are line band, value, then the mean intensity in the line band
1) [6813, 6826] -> 0.046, 5.3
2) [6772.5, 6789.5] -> -0.003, 5.62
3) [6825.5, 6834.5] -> -0.037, 5.7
